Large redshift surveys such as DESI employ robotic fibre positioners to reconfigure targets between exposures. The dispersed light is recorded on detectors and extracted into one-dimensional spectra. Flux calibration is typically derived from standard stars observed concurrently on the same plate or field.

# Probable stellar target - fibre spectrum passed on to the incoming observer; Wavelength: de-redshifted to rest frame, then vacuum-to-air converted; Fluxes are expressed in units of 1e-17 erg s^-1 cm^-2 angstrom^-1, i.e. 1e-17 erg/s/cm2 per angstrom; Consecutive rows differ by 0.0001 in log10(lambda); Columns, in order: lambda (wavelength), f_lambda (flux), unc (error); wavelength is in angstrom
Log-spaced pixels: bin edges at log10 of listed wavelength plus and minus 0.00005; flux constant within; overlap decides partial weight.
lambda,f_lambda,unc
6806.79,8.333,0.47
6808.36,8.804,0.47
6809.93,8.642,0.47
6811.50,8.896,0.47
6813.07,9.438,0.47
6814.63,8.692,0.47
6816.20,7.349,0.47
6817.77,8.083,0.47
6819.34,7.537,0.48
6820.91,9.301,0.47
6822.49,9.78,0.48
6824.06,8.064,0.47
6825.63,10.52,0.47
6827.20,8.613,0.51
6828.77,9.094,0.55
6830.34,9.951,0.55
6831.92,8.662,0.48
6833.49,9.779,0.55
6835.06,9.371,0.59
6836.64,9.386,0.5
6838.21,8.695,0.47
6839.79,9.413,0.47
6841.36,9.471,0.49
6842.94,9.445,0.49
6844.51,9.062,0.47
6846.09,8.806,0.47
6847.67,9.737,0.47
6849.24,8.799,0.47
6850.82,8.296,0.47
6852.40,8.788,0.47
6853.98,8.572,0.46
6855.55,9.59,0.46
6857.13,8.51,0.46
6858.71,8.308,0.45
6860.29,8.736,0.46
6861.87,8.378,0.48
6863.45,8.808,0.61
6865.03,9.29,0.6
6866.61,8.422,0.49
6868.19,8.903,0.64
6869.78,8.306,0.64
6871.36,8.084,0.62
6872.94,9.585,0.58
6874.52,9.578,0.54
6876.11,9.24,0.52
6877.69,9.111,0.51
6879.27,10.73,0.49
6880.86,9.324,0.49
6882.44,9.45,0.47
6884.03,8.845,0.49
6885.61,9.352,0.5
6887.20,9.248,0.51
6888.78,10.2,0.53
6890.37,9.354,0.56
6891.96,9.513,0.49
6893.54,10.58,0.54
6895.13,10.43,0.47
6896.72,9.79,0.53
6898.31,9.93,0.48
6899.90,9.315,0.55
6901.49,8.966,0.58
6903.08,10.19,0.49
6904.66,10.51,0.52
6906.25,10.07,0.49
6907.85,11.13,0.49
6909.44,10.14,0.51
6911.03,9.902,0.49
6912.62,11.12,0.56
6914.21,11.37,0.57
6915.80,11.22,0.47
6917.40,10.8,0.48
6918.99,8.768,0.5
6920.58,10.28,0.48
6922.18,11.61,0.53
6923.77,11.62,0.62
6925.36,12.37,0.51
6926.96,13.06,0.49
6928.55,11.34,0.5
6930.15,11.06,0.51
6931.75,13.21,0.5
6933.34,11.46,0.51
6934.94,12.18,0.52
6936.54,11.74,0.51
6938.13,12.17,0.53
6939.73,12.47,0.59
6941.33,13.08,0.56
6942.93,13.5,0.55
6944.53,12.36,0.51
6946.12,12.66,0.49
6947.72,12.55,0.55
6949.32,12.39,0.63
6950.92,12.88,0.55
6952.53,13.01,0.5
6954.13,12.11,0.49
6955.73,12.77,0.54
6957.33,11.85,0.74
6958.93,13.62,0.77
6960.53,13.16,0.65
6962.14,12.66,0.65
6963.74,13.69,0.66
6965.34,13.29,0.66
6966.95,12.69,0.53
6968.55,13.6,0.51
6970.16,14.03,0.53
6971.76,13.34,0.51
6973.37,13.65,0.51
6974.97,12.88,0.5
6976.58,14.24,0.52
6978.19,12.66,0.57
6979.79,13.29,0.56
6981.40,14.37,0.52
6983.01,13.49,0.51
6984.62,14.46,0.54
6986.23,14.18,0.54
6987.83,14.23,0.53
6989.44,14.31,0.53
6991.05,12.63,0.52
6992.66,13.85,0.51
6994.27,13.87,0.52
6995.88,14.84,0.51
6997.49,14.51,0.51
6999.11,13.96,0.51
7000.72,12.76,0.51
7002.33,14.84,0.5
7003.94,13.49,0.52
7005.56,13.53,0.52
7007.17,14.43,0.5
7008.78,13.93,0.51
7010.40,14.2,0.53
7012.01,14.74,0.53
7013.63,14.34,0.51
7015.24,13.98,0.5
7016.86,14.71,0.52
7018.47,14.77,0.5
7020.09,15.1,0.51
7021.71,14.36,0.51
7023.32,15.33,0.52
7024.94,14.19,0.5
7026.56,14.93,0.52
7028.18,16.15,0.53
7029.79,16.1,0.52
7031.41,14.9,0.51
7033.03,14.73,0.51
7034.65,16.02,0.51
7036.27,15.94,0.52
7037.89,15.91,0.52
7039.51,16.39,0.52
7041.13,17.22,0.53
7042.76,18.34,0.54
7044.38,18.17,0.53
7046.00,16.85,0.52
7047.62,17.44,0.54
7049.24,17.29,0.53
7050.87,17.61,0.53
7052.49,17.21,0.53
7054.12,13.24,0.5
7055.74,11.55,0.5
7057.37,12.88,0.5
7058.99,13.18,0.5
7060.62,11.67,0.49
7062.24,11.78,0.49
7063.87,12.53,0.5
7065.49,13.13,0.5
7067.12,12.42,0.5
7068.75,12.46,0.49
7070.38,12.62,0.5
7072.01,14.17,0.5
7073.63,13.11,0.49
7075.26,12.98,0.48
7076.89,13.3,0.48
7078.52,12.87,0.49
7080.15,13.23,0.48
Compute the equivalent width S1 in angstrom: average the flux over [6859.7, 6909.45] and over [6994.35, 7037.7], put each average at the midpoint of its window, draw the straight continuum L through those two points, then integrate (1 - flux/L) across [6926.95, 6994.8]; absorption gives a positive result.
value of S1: -3.0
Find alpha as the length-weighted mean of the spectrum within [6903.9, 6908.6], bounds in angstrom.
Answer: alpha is 10.5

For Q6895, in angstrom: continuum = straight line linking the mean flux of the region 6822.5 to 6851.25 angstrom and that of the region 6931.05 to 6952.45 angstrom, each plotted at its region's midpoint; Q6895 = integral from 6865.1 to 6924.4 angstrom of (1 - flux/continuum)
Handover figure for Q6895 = 6.4 angstrom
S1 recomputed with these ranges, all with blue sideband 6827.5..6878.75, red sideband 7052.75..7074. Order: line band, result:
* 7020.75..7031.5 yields -2.70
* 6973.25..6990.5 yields -3.75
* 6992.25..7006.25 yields -2.81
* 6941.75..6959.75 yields -3.26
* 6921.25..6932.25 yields -1.76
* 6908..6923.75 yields -0.80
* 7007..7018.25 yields -2.35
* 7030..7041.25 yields -3.22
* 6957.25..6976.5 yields -3.91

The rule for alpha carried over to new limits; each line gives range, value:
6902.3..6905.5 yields 10.4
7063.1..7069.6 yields 12.6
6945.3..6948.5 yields 12.6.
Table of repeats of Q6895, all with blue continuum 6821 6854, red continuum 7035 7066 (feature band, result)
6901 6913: 1.0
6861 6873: 1.6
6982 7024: -1.0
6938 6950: -0.5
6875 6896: 1.8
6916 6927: 0.4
